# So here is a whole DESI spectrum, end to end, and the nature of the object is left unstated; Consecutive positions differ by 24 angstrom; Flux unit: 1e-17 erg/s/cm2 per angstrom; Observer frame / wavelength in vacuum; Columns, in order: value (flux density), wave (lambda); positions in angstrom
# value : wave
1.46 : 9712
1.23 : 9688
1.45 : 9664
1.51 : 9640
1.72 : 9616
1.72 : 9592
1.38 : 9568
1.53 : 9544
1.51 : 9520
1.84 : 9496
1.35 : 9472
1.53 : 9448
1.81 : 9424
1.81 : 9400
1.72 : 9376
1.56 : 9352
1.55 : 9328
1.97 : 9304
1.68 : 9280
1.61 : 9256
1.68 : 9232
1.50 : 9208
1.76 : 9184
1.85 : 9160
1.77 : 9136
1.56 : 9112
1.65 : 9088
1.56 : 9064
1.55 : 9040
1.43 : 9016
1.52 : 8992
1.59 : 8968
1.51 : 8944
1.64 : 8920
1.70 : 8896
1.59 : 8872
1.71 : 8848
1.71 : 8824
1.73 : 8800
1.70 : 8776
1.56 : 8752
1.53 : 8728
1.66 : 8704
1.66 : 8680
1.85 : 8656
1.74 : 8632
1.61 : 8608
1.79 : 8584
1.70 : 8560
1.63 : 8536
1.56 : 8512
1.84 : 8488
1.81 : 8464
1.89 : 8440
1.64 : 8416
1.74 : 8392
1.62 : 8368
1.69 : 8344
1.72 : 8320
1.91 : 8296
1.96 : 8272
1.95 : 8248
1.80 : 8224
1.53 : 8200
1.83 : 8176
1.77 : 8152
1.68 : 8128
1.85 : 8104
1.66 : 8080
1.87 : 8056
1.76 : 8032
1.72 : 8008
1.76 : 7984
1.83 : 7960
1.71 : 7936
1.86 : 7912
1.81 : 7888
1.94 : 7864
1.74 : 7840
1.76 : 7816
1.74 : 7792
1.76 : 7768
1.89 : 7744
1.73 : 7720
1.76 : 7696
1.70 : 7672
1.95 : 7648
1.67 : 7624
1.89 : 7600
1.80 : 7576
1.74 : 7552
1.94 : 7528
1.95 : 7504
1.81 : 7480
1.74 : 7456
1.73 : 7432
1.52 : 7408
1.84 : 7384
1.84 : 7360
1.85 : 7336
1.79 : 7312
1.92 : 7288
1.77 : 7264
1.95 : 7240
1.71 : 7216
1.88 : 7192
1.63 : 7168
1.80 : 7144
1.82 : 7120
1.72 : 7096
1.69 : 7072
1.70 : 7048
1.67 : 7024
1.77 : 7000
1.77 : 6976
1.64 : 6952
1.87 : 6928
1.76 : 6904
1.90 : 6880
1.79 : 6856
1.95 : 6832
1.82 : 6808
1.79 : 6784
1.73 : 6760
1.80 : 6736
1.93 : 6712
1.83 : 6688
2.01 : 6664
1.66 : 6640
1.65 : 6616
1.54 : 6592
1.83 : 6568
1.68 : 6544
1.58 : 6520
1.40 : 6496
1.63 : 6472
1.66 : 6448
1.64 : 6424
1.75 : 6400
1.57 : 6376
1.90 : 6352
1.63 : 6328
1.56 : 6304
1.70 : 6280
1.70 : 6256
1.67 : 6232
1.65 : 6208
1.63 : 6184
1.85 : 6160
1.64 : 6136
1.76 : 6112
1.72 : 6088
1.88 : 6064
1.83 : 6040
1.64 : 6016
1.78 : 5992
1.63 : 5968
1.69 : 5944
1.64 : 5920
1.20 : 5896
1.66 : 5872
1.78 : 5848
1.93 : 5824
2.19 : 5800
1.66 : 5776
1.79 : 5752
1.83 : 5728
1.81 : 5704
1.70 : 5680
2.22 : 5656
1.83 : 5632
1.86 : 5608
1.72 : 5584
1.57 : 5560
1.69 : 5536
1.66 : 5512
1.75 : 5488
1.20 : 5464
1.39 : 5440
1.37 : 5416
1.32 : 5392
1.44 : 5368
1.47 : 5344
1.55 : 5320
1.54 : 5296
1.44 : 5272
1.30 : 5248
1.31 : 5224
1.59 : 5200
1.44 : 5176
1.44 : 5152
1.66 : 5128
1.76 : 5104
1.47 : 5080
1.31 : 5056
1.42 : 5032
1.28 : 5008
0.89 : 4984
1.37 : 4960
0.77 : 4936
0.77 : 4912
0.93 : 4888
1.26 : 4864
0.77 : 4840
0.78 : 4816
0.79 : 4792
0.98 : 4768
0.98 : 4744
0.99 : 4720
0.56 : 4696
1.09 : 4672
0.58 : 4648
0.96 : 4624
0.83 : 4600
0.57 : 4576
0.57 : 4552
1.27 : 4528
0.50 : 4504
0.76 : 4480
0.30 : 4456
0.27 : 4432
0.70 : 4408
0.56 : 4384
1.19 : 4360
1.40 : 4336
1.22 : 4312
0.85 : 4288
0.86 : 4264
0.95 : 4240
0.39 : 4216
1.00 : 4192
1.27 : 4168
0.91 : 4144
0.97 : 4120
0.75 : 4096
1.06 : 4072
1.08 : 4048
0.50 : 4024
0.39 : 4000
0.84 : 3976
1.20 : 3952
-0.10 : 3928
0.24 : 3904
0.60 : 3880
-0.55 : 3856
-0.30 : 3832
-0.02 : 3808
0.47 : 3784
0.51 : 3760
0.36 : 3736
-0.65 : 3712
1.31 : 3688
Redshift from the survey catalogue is 0.26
